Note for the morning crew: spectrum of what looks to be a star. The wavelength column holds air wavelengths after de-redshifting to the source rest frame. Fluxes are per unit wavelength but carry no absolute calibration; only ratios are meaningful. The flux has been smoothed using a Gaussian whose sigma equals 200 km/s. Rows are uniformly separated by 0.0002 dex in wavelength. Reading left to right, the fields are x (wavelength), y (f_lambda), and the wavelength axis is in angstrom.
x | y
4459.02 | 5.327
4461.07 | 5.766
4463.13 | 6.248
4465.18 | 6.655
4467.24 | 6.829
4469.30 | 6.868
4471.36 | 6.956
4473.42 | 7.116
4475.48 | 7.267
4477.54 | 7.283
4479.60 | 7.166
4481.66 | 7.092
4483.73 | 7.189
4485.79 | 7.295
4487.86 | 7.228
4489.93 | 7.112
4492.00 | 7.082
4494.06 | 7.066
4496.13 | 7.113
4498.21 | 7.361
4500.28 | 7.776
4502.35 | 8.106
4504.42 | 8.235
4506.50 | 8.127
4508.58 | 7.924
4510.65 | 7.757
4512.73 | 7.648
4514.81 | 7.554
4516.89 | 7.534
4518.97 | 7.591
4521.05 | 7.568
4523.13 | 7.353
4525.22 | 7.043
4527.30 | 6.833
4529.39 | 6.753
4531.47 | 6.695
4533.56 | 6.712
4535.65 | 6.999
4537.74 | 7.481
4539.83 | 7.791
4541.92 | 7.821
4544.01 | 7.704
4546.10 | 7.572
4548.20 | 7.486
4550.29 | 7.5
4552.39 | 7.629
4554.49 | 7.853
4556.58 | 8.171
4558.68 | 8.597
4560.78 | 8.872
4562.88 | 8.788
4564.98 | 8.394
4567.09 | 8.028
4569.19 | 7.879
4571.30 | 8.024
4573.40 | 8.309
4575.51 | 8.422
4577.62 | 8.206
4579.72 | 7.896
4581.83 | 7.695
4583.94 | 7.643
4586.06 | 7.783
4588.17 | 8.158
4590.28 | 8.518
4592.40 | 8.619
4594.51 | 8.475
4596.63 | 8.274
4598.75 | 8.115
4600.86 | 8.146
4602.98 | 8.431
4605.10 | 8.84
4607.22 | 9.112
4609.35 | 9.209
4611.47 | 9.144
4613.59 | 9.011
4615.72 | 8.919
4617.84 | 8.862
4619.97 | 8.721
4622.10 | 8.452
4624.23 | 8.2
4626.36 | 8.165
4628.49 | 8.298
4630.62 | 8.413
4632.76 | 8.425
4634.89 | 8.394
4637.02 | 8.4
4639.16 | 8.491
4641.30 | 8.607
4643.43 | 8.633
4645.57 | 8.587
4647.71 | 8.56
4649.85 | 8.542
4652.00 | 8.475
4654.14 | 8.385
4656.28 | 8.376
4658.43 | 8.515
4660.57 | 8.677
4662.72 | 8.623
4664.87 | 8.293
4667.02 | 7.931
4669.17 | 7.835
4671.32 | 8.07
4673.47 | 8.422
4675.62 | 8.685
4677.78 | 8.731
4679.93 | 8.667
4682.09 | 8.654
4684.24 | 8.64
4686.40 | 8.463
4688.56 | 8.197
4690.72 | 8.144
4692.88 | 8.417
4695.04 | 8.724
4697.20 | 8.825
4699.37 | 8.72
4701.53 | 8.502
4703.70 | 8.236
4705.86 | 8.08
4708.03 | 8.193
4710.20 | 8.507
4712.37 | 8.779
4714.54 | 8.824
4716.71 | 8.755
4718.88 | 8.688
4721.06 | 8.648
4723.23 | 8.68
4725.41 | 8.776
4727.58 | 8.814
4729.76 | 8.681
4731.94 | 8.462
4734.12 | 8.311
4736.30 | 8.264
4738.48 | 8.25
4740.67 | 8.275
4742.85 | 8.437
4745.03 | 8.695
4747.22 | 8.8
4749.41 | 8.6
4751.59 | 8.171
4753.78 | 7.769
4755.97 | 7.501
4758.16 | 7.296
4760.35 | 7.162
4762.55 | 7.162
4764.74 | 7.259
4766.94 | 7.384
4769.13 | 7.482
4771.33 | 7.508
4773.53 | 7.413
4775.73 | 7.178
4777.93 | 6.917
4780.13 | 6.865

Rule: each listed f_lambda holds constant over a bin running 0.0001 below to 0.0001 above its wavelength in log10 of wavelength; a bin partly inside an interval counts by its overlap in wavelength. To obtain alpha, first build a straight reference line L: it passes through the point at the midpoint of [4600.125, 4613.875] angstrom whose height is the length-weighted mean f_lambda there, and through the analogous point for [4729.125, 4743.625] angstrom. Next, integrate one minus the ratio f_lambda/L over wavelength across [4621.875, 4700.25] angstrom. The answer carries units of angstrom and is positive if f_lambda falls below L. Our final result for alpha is 1.8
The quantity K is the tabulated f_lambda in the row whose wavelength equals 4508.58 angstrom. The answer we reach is 7.924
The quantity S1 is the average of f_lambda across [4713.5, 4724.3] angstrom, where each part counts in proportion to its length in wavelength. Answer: 8.72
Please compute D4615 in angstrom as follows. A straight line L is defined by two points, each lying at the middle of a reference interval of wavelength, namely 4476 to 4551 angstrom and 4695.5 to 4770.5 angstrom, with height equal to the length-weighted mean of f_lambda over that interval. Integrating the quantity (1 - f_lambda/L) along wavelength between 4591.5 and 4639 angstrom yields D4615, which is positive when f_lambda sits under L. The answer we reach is -4.7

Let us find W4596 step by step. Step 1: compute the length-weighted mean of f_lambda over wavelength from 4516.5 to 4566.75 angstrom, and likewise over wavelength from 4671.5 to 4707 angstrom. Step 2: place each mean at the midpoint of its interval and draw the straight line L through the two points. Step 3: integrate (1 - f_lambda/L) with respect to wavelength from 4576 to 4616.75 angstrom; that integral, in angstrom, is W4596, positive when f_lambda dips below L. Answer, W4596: -2.5 angstrom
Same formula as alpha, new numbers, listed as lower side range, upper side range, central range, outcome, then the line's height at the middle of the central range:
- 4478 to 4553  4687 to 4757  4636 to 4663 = -1.4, 8.09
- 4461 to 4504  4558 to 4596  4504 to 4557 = 1.3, 7.69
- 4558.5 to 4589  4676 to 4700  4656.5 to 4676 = 0.4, 8.49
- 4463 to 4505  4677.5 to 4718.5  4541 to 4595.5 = -2.5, 7.73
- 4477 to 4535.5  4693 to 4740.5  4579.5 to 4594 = -0.5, 7.81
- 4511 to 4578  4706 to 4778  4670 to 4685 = -1.0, 7.99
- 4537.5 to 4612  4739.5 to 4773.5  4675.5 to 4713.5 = -2.7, 7.94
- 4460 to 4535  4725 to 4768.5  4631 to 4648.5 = -1.8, 7.71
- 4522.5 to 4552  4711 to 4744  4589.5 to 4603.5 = -1.2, 7.68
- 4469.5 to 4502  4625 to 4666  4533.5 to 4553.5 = 0.4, 7.67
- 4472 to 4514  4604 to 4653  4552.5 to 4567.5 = -0.6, 8.03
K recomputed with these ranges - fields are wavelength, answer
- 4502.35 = 8.106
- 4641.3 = 8.607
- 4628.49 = 8.298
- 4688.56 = 8.197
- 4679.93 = 8.667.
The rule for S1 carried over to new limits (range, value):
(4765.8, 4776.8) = 7.39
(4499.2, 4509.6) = 8.03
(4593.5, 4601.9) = 8.25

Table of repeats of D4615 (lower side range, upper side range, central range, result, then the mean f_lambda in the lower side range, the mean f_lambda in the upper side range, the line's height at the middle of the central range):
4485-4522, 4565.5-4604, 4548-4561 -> -0.1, 7.56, 8.15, 7.93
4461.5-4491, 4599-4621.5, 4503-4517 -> -0.8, 7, 8.81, 7.45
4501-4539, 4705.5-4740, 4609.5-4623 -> -1.5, 7.44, 8.55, 7.97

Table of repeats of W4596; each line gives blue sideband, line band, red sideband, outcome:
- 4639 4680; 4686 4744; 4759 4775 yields -4.71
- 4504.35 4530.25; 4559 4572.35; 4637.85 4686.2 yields -0.88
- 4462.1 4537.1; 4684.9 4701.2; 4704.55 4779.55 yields -1.18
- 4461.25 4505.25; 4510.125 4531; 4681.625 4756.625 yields 0.09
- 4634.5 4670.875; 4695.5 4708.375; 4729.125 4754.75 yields -0.07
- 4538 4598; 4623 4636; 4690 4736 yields -0.07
